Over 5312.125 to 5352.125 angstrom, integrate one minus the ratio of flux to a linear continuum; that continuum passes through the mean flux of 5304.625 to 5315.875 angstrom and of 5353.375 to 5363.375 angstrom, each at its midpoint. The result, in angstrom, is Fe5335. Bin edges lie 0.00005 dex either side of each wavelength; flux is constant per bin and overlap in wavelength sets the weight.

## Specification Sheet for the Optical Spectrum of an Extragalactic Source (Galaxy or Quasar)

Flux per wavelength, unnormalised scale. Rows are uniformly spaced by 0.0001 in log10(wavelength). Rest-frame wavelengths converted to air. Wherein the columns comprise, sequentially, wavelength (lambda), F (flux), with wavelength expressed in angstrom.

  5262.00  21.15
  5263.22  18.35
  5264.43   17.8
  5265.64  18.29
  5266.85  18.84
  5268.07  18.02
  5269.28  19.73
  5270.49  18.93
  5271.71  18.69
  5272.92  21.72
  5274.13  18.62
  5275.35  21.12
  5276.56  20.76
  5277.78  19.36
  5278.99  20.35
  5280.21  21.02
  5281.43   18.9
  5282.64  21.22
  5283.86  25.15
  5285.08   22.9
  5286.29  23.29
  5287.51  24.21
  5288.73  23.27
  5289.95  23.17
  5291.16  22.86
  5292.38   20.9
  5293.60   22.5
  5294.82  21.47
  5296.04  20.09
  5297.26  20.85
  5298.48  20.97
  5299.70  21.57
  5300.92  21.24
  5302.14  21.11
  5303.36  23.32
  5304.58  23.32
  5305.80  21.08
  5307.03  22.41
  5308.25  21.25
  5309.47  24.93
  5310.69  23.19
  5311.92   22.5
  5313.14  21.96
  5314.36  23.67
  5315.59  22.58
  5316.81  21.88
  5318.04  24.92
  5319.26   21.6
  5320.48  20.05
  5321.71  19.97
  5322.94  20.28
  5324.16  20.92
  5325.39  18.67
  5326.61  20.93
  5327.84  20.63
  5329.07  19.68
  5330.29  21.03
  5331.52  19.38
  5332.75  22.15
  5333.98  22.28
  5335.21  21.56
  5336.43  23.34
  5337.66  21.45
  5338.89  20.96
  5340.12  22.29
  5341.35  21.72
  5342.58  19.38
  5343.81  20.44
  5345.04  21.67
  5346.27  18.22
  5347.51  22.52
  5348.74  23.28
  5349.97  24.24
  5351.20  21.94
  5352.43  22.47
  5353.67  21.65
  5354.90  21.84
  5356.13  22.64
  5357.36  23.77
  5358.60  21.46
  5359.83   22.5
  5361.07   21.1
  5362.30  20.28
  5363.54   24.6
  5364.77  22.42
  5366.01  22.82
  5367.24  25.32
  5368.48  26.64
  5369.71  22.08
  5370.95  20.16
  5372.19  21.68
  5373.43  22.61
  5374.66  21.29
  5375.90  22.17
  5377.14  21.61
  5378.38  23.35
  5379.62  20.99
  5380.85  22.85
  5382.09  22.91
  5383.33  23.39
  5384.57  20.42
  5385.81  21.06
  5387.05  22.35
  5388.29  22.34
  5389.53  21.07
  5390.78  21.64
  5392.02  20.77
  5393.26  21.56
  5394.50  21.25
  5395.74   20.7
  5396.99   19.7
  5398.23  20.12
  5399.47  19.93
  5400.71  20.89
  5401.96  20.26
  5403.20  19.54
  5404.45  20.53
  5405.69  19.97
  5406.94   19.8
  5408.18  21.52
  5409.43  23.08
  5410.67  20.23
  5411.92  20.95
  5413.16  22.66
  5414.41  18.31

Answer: 1.7 angstrom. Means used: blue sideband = 22.6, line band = 21.4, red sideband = 22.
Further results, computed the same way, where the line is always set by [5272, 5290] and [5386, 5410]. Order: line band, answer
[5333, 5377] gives -2.1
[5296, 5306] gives -0.1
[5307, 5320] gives -0.9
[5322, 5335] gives 0.4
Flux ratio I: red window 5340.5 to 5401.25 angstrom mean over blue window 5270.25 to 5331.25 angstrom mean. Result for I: 1.02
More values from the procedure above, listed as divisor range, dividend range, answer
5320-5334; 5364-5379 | 1.11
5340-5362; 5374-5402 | 0.98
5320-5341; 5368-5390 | 1.06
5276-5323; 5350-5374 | 1.03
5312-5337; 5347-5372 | 1.06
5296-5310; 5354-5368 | 1.03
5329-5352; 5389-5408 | 0.95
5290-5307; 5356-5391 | 1.03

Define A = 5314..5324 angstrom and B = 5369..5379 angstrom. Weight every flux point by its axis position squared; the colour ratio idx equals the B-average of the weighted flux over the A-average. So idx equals 1.03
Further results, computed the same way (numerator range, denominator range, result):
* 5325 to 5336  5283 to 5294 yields 0.91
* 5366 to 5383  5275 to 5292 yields 1.06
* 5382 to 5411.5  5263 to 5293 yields 1.06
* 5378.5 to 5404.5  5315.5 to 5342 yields 1.02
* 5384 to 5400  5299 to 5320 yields 0.96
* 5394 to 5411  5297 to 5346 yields 0.98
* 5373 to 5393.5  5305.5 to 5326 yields 1.03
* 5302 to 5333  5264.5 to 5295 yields 1.05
